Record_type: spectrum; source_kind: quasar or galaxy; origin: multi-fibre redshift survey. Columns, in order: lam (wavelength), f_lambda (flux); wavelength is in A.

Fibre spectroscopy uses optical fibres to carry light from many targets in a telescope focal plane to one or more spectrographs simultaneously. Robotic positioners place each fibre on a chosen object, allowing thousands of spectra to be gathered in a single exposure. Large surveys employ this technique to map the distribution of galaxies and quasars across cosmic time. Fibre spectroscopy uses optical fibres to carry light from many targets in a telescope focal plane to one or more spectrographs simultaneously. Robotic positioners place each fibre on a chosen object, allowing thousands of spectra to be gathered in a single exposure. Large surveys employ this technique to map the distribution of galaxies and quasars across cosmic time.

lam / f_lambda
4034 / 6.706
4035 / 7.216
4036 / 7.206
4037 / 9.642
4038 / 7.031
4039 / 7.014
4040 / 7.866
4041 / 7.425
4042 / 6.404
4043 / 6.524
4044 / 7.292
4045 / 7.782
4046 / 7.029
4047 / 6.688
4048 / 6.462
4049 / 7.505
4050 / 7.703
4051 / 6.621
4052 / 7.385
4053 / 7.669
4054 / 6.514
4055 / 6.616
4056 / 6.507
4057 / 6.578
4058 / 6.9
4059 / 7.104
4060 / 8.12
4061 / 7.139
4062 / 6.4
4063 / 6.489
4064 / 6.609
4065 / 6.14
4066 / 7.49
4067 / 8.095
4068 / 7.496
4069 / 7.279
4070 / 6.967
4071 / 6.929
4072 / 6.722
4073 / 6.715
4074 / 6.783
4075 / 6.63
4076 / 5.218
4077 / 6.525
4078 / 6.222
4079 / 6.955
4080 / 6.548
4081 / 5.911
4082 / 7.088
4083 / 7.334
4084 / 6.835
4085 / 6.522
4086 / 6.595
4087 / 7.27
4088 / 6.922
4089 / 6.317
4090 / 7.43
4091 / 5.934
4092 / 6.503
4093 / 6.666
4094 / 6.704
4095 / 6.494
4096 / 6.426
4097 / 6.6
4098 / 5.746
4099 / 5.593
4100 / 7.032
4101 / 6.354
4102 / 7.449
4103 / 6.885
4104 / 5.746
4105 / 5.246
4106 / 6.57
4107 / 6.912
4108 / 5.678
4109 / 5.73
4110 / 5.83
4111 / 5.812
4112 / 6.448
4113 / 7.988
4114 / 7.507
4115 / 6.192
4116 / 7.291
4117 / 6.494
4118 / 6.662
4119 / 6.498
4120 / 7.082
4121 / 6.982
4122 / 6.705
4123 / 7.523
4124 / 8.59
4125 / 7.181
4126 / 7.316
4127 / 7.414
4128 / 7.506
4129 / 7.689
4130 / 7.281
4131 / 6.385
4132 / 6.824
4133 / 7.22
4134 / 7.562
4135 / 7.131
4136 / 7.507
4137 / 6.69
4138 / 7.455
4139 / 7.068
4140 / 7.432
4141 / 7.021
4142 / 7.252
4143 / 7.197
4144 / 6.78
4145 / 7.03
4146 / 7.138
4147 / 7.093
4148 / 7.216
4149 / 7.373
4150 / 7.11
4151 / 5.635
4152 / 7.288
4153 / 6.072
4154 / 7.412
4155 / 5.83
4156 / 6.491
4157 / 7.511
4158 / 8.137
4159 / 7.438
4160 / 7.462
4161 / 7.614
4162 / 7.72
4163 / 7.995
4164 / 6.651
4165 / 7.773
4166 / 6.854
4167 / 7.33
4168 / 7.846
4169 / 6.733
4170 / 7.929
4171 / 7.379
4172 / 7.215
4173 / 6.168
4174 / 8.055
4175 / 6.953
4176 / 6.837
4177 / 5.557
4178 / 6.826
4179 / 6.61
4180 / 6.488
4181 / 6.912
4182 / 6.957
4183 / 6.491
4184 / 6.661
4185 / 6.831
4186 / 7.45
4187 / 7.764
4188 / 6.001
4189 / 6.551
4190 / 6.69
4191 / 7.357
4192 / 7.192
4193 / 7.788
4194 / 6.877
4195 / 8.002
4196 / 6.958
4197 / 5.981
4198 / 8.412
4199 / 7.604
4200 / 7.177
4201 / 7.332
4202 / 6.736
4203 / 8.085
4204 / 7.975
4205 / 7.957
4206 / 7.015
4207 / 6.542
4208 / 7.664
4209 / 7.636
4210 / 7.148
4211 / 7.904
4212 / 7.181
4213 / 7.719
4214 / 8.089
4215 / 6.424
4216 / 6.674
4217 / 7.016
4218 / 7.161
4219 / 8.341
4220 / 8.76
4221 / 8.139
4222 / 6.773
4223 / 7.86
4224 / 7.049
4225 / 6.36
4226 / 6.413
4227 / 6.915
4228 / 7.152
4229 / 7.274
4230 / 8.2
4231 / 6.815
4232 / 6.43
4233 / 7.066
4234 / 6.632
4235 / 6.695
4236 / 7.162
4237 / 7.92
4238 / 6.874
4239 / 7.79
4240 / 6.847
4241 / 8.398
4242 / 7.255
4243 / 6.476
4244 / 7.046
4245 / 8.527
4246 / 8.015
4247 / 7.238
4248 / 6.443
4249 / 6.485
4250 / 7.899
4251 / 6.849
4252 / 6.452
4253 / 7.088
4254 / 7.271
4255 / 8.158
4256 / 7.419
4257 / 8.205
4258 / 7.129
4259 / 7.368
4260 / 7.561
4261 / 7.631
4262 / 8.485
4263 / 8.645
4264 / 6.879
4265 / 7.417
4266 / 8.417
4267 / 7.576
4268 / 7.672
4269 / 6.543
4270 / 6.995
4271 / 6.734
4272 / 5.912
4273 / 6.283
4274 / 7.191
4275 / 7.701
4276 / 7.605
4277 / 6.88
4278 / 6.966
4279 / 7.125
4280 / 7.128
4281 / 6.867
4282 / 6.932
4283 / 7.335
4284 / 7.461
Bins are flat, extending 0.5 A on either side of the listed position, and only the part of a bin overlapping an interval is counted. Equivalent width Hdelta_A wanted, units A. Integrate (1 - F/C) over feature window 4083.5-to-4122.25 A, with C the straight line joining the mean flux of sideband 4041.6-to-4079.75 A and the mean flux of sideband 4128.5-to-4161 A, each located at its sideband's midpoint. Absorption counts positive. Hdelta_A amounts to 2.5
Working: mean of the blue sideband 6.9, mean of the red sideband 7.09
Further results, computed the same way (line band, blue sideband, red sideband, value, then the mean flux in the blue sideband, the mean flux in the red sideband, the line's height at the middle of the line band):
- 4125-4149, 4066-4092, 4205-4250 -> -0.7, 6.78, 7.28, 6.97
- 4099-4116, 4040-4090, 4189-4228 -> 1.4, 6.89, 7.33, 7.02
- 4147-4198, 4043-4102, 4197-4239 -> 0.7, 6.8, 7.31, 7.15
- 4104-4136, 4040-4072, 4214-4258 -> 1.1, 7.04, 7.26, 7.12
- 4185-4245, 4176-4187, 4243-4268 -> -1.7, 6.73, 7.49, 7.08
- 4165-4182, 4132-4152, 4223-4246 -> 0.3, 7.1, 7.18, 7.13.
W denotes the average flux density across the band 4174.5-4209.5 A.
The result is 7.08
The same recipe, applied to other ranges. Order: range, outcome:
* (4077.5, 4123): 6.58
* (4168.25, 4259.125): 7.21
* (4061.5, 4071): 6.99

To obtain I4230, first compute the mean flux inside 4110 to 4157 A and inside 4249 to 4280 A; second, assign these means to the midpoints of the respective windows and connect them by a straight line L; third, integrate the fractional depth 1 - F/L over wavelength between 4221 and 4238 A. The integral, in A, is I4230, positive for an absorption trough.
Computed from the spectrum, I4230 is 0.4 A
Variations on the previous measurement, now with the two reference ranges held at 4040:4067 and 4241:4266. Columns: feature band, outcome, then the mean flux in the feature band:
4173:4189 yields 1.1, 6.8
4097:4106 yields 1.0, 6.29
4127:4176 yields 0.3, 7.18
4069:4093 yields 1.4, 6.66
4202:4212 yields -0.2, 7.49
